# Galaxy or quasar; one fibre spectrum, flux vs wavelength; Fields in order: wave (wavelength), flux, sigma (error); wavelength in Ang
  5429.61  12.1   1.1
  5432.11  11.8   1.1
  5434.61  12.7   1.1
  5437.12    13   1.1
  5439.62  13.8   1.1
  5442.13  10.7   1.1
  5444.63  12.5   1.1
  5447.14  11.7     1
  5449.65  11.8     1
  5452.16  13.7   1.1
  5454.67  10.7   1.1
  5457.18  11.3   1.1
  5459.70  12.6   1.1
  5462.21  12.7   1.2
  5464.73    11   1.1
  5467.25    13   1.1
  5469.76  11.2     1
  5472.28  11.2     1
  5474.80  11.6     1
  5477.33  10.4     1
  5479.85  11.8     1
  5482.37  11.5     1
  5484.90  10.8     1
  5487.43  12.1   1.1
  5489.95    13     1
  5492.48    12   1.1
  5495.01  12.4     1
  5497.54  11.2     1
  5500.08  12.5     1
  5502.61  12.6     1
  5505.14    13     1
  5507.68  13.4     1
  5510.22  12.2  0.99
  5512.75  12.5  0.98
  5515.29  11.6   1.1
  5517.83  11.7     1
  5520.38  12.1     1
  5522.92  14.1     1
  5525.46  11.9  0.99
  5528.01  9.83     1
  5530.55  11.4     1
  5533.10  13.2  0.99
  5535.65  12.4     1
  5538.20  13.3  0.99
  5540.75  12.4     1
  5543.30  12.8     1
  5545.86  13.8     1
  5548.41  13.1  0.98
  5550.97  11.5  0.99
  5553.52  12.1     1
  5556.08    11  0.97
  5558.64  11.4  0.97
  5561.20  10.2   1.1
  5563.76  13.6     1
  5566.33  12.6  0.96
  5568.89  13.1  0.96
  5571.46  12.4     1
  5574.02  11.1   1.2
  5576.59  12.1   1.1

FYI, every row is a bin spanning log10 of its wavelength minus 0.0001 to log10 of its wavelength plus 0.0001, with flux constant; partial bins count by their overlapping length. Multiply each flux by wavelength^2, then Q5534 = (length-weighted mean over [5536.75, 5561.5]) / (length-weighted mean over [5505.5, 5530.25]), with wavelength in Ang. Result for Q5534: 1.0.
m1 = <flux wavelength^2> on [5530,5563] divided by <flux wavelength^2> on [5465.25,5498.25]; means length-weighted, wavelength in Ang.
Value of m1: 1.07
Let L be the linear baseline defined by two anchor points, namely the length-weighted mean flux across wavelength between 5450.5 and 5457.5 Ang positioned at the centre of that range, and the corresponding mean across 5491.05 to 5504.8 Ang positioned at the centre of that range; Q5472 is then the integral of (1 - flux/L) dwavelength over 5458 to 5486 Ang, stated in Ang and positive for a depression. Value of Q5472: 1.1 Ang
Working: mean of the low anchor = 12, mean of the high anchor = 12.2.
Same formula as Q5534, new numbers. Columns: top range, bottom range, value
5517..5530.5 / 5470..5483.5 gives 1.07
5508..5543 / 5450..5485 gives 1.07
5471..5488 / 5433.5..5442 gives 0.89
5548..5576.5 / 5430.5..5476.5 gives 1.04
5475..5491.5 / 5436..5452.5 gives 0.95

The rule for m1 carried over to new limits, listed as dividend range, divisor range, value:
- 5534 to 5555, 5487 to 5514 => 1.03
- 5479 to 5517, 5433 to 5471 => 1.02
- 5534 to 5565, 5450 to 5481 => 1.08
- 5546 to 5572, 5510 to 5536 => 1.02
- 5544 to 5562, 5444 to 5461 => 1.03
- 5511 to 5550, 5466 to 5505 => 1.06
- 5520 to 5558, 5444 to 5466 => 1.06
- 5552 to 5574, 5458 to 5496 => 1.05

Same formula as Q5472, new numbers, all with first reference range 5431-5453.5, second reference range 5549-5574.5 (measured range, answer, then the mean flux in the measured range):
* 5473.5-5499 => 1.2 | 11.7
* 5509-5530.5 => 0.3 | 12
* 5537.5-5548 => -0.9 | 13.1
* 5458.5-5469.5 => 0.1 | 12.2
